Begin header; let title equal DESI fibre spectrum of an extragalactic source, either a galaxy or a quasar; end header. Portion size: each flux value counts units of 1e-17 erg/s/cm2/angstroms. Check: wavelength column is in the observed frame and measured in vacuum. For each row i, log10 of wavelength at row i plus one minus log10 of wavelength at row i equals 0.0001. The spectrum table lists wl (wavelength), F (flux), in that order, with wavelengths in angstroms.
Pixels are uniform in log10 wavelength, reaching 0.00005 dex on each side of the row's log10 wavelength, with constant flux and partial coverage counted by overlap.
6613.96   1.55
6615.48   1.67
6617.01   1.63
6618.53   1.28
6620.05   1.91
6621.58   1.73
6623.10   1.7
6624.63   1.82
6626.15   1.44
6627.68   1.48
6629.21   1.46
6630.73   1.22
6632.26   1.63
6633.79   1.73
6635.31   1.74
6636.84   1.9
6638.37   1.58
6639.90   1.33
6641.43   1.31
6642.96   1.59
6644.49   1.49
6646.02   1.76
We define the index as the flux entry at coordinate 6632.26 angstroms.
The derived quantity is 1.63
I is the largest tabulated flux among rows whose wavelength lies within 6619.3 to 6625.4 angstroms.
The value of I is 1.91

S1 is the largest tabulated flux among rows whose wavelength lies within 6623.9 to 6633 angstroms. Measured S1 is 1.82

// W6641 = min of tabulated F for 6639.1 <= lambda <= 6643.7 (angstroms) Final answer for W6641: 1.31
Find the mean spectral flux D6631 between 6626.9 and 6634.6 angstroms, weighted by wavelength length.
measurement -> 1.51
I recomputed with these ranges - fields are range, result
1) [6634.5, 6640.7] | 1.9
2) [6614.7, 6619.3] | 1.67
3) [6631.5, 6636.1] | 1.74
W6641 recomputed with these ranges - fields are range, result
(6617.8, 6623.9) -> 1.28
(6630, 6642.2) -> 1.22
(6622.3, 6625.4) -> 1.7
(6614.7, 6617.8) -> 1.63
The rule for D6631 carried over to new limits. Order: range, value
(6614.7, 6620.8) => 1.62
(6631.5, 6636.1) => 1.7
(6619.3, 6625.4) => 1.79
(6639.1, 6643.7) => 1.41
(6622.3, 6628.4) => 1.61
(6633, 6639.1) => 1.74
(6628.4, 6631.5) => 1.34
